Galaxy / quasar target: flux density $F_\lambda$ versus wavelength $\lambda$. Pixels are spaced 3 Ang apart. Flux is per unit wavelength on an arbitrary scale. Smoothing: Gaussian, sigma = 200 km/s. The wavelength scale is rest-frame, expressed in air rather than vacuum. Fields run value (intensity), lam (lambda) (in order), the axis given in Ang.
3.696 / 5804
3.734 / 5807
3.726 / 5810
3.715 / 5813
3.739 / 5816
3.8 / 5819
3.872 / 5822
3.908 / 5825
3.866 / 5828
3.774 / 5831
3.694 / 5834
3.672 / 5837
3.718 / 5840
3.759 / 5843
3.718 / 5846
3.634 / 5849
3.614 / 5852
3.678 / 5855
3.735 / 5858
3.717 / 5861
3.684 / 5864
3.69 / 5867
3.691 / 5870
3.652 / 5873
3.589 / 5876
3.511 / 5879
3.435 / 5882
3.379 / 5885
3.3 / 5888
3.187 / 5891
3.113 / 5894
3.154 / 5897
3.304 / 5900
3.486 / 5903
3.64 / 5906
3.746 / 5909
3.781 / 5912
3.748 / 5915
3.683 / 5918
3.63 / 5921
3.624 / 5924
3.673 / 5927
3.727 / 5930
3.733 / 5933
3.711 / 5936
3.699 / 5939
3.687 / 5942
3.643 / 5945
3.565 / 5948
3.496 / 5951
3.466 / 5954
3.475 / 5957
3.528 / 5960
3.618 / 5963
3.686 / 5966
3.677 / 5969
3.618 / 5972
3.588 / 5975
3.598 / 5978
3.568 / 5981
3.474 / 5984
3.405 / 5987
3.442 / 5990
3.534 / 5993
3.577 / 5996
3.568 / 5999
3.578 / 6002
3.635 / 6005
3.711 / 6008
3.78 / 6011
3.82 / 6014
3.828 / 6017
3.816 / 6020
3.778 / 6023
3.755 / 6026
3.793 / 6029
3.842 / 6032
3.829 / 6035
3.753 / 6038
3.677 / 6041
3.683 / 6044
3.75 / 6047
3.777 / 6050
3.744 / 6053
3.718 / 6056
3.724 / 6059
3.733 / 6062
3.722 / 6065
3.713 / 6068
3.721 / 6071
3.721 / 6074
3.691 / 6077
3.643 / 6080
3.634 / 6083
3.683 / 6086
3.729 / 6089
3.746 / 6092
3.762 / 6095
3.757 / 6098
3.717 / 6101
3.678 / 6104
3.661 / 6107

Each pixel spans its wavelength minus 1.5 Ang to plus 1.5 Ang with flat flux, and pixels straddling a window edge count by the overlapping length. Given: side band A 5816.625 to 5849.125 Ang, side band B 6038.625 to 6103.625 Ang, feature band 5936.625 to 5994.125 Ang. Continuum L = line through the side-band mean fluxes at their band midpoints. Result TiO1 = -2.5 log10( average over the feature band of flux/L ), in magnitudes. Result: 0.05 mag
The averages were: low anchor 3.77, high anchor 3.72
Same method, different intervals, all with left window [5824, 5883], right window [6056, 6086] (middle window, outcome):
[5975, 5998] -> 0.05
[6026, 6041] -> -0.03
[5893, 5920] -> 0.05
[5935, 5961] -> 0.03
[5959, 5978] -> 0.02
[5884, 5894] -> 0.14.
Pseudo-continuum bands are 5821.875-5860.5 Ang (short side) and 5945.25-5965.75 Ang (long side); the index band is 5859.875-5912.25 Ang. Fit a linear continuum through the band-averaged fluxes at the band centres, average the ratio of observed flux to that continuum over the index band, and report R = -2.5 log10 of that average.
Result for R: 0.05 mag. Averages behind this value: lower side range 3.74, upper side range 3.54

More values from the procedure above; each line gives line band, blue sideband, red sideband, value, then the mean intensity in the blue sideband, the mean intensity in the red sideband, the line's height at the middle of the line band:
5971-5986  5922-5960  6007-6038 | 0.04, 3.62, 3.79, 3.7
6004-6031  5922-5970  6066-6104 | -0.03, 3.63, 3.71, 3.67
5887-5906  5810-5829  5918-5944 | 0.14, 3.81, 3.68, 3.72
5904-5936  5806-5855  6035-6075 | 0.01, 3.74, 3.73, 3.74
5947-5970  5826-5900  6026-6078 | 0.03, 3.58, 3.74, 3.66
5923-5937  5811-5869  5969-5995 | -0.03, 3.74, 3.54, 3.61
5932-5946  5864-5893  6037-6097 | -0.04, 3.5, 3.72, 3.57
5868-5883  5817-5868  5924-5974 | 0.04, 3.74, 3.62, 3.7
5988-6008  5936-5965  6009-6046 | 0.04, 3.58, 3.78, 3.7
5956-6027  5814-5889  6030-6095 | 0.02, 3.68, 3.73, 3.71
